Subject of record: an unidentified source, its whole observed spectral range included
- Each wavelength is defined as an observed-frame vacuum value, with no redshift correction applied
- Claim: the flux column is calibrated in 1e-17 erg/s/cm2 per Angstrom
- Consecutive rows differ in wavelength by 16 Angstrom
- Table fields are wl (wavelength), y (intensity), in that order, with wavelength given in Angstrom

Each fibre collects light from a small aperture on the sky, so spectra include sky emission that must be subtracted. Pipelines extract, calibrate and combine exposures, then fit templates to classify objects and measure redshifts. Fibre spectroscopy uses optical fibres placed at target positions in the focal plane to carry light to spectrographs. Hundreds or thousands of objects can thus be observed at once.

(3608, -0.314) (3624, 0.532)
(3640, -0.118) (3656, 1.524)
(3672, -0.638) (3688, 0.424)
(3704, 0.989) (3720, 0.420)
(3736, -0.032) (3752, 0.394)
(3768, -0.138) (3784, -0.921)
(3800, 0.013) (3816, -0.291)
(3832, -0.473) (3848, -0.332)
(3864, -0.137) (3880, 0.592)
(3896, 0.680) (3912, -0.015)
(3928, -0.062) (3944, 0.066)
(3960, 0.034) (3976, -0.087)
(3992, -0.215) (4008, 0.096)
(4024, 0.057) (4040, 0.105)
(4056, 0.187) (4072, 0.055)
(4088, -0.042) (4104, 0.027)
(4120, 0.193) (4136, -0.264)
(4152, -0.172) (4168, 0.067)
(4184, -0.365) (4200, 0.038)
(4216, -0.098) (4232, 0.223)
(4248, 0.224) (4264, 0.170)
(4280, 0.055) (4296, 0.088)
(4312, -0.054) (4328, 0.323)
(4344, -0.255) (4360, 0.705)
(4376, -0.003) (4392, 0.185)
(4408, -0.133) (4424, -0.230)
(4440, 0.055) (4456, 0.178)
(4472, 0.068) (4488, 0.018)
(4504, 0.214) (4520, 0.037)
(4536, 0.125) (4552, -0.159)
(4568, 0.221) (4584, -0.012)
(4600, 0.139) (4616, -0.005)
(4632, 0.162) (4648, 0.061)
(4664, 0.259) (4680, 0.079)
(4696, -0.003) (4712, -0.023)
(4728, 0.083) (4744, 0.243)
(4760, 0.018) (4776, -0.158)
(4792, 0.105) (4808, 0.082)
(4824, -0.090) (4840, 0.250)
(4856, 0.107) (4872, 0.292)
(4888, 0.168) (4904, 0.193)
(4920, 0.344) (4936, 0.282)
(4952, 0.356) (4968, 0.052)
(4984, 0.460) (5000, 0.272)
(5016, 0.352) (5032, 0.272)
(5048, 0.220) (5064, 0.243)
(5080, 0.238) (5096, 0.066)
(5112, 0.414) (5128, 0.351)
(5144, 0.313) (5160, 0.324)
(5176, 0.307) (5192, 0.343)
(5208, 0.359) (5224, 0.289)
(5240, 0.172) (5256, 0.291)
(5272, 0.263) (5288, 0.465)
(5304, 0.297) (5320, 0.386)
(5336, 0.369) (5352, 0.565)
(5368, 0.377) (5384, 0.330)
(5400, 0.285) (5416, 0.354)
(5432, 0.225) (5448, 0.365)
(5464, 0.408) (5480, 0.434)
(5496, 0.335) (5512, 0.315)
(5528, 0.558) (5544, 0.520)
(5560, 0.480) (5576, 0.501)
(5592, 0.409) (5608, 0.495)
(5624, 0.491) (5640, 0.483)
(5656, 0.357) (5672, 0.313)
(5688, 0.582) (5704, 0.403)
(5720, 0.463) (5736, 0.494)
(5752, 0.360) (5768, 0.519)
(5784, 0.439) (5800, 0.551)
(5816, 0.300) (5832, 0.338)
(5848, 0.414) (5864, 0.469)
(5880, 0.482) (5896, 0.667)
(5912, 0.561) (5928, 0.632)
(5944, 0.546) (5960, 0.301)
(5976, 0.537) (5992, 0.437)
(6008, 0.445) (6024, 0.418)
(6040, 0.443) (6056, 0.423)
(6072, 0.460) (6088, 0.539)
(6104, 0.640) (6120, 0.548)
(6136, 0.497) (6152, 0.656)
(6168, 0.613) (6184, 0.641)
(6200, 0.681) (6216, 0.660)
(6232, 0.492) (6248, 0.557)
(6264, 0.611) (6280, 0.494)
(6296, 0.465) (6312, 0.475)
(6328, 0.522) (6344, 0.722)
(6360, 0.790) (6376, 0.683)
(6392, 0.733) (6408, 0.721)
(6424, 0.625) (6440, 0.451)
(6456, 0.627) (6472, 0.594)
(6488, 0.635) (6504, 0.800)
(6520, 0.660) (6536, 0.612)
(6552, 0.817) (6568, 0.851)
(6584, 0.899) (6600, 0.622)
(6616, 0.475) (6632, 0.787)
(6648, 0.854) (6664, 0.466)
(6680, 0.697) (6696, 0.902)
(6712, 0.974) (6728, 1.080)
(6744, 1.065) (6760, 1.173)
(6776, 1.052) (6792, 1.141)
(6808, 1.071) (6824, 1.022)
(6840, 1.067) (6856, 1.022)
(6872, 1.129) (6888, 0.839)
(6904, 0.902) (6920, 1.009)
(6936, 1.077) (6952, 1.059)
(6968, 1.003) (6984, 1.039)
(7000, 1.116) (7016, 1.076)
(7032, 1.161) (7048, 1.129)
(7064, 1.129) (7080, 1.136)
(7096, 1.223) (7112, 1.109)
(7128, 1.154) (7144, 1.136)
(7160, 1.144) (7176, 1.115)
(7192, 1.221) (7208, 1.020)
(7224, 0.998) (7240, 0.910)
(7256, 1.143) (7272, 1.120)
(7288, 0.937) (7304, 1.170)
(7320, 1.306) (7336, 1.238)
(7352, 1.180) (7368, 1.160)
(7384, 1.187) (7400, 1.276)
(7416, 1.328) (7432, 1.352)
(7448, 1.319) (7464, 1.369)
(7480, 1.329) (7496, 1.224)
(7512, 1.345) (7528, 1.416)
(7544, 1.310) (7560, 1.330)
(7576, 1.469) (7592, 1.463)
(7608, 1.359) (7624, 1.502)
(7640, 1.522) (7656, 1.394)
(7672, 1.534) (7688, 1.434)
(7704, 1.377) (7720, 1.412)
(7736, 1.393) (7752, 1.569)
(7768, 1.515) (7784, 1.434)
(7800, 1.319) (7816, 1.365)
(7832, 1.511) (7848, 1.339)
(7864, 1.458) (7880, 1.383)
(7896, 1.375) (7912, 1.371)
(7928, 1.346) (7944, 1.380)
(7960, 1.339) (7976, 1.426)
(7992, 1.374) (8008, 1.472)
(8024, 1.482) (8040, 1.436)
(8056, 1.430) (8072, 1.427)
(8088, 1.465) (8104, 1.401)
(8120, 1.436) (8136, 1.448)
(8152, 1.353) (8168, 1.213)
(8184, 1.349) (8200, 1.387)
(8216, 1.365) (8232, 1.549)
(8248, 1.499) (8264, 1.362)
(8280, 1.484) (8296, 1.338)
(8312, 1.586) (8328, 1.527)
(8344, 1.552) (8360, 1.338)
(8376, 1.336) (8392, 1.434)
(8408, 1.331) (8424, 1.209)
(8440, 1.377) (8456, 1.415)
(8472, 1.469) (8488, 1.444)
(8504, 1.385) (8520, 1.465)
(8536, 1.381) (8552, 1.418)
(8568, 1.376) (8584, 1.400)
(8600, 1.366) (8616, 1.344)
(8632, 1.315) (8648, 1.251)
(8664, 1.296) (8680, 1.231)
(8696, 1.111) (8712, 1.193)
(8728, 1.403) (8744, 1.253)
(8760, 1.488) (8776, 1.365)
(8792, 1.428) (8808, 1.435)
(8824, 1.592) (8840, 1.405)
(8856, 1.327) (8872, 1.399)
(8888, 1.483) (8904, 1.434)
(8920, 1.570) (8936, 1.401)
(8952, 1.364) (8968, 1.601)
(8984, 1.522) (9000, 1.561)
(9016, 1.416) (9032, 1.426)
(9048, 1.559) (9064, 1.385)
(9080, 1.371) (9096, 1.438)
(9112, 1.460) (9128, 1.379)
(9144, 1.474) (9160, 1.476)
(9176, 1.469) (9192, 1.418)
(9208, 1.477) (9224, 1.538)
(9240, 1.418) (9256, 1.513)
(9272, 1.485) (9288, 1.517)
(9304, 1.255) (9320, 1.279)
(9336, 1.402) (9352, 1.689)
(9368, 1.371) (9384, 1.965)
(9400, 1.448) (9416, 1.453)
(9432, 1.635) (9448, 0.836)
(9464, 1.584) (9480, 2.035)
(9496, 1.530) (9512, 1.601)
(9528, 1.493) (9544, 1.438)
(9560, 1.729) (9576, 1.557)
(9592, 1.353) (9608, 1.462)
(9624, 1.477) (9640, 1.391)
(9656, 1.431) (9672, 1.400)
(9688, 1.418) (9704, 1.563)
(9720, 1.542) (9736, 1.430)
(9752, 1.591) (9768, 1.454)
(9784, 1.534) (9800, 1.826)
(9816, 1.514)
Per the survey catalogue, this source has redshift 0.68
